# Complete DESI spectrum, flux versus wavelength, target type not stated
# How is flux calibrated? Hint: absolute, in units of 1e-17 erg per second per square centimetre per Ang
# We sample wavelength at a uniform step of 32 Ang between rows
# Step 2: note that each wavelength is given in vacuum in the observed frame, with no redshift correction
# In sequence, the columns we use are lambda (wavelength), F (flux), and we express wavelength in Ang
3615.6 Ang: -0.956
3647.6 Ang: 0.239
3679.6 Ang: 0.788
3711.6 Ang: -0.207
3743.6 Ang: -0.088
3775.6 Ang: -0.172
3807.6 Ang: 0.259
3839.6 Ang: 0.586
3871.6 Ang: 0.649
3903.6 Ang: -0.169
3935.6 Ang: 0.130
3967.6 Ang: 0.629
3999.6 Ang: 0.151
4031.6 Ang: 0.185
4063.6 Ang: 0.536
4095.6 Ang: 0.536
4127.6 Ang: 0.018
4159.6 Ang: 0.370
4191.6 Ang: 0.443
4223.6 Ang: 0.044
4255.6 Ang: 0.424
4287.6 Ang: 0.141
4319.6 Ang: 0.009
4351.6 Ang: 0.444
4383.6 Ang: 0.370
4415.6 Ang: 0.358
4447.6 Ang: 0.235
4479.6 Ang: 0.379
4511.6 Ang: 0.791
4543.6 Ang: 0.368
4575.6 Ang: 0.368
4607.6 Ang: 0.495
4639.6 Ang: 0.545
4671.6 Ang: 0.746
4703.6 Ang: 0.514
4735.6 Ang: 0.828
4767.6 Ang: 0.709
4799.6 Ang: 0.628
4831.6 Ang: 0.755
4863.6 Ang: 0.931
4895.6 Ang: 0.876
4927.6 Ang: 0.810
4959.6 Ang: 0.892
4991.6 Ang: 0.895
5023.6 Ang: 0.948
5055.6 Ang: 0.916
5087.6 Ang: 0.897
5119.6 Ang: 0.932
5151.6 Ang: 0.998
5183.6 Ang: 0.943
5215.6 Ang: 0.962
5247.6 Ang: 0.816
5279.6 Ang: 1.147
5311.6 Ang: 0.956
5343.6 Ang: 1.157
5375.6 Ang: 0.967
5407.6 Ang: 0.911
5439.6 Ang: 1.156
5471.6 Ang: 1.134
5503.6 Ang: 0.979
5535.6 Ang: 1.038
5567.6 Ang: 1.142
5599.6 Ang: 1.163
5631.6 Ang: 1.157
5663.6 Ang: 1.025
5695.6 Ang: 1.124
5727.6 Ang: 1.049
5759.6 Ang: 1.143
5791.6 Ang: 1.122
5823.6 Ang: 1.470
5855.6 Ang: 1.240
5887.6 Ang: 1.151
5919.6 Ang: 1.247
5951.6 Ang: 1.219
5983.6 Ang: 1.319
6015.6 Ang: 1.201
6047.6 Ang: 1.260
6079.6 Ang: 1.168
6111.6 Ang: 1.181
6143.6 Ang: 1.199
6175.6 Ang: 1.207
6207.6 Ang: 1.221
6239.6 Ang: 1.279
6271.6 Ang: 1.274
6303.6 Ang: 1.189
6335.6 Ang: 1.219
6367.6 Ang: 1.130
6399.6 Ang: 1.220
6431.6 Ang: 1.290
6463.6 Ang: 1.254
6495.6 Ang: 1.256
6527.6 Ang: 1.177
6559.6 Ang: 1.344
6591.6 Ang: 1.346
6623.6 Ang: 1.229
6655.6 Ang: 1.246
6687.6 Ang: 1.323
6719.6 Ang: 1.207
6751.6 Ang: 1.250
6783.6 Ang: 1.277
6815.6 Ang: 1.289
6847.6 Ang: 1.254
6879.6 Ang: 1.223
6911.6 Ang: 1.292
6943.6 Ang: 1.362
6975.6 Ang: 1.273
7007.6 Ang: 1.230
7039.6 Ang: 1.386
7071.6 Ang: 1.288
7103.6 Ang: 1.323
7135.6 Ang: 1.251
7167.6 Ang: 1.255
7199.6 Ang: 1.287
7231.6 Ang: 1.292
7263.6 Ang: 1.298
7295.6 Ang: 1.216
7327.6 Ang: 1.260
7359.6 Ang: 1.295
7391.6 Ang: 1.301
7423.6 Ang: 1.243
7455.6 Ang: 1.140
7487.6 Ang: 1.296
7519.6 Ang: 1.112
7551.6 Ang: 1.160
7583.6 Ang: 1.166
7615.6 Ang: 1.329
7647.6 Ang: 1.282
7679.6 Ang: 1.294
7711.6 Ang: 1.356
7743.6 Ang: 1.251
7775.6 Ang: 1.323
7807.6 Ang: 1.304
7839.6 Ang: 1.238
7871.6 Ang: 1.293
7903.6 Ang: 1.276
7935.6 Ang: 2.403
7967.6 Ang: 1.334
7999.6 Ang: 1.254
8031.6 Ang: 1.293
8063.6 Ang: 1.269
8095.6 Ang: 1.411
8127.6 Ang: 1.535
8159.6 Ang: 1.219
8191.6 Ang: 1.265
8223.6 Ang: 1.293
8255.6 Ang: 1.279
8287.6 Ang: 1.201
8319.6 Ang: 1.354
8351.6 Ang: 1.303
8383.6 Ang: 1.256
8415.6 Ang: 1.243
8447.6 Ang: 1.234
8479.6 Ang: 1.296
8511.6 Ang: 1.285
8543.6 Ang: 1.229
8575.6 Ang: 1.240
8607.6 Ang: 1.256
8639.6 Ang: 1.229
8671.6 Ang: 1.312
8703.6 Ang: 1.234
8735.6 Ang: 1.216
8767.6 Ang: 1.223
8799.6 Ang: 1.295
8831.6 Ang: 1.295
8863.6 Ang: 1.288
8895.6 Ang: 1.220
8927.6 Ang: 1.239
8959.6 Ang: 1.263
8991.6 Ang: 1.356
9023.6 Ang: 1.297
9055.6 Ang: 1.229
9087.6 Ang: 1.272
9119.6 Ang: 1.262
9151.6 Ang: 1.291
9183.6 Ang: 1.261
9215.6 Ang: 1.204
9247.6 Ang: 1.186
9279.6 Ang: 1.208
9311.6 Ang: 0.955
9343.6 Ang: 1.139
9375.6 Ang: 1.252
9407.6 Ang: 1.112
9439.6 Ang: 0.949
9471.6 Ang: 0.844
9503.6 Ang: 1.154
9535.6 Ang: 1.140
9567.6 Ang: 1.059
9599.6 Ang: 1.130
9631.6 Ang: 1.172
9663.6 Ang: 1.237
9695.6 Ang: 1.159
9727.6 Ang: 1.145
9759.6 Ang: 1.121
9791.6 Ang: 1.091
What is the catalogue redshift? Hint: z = 0.21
